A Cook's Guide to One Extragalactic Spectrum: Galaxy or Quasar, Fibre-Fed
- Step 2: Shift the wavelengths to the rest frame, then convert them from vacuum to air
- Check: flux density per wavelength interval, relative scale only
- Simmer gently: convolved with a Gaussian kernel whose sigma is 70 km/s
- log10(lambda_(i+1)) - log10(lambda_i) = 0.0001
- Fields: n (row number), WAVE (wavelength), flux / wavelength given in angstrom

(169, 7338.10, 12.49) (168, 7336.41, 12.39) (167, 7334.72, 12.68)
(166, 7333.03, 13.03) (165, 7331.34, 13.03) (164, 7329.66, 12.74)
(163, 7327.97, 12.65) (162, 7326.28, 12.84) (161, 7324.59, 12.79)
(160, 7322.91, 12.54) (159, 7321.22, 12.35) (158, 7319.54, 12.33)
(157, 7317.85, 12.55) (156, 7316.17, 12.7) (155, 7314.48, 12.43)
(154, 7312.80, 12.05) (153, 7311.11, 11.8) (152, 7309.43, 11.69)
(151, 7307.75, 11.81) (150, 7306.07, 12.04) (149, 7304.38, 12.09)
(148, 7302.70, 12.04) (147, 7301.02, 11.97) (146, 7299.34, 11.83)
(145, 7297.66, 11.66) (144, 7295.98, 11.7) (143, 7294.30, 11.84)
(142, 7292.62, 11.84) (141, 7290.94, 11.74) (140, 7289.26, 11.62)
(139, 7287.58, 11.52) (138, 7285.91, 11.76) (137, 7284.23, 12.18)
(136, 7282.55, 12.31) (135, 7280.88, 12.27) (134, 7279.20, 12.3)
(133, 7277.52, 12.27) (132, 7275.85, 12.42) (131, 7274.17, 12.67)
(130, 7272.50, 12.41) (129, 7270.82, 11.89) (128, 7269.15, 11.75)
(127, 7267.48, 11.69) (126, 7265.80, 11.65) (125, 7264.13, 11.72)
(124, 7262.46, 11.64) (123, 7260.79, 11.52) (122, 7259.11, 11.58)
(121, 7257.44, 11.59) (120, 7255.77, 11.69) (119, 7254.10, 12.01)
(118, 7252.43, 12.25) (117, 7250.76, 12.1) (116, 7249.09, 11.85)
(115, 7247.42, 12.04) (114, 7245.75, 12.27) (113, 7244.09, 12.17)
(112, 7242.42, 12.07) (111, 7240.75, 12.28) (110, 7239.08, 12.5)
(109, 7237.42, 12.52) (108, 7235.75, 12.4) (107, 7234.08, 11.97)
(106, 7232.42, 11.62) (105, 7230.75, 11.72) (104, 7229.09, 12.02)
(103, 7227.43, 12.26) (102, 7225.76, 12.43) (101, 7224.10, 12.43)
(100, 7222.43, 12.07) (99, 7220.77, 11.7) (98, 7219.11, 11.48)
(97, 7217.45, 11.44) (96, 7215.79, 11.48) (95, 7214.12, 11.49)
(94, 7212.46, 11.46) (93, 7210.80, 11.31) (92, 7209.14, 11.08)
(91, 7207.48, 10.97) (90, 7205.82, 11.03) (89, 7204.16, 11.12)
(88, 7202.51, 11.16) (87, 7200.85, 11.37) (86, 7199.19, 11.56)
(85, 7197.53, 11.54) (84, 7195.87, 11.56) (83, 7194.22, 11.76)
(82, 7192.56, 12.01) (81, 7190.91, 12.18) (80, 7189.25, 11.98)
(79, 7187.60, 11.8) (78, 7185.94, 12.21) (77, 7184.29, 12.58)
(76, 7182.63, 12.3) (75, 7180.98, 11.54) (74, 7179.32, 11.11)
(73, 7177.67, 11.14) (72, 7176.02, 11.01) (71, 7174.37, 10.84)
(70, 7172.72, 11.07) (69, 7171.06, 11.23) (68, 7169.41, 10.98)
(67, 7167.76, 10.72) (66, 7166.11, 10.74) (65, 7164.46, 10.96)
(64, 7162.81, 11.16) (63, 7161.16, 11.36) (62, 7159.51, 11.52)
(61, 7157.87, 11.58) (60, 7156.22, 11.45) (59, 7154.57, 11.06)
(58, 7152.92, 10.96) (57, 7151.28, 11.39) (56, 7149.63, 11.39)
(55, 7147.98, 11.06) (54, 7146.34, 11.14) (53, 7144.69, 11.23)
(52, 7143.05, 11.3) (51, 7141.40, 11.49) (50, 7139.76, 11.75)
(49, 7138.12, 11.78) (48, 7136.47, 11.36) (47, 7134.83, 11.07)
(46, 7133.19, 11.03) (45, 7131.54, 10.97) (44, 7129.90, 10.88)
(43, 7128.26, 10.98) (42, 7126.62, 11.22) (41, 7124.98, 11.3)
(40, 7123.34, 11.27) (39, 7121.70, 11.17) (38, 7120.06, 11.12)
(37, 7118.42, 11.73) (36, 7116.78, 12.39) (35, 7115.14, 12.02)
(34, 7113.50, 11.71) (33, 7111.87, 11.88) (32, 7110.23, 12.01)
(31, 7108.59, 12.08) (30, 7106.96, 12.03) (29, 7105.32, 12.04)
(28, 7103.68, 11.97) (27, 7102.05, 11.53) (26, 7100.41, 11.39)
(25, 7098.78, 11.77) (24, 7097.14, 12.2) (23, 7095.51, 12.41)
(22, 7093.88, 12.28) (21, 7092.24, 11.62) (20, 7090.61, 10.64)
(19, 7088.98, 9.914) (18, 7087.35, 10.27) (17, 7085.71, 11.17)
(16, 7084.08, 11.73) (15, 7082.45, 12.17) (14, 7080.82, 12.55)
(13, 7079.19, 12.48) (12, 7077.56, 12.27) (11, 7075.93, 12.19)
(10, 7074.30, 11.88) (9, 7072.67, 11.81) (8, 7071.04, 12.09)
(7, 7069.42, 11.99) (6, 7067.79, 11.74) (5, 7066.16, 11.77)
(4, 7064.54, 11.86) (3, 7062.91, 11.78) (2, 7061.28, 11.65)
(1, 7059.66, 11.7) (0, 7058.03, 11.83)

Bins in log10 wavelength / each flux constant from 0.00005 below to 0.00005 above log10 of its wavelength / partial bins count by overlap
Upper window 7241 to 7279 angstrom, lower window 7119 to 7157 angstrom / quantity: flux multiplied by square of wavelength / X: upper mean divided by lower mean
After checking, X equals 1.10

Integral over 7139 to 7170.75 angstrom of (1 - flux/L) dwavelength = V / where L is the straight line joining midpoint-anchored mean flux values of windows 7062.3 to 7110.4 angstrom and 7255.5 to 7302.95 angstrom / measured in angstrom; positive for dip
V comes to 1.62 angstrom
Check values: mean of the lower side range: 11.8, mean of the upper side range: 11.9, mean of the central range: 11.2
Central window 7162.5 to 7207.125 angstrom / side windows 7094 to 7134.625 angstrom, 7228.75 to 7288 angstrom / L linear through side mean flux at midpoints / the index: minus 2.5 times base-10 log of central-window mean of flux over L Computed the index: 0.04 mag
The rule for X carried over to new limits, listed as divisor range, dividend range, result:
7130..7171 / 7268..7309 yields 1.11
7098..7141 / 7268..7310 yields 1.09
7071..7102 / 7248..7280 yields 1.07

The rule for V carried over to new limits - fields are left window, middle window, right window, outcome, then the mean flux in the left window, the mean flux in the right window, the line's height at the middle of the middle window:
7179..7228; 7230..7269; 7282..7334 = -0.2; 11.7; 12.2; 11.9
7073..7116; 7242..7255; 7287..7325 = -0.1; 11.8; 12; 12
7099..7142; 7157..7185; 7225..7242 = 1.3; 11.5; 12.2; 11.8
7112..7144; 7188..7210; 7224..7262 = 0.6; 11.4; 12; 11.8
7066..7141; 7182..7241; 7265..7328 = 0.5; 11.6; 12.1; 11.9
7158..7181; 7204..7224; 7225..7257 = 0.5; 11.1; 12.1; 11.7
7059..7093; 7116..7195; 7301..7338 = 3.6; 11.7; 12.4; 11.9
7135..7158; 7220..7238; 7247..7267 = -0.7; 11.3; 11.8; 11.7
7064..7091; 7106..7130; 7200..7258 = 0.2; 11.7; 11.8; 11.7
